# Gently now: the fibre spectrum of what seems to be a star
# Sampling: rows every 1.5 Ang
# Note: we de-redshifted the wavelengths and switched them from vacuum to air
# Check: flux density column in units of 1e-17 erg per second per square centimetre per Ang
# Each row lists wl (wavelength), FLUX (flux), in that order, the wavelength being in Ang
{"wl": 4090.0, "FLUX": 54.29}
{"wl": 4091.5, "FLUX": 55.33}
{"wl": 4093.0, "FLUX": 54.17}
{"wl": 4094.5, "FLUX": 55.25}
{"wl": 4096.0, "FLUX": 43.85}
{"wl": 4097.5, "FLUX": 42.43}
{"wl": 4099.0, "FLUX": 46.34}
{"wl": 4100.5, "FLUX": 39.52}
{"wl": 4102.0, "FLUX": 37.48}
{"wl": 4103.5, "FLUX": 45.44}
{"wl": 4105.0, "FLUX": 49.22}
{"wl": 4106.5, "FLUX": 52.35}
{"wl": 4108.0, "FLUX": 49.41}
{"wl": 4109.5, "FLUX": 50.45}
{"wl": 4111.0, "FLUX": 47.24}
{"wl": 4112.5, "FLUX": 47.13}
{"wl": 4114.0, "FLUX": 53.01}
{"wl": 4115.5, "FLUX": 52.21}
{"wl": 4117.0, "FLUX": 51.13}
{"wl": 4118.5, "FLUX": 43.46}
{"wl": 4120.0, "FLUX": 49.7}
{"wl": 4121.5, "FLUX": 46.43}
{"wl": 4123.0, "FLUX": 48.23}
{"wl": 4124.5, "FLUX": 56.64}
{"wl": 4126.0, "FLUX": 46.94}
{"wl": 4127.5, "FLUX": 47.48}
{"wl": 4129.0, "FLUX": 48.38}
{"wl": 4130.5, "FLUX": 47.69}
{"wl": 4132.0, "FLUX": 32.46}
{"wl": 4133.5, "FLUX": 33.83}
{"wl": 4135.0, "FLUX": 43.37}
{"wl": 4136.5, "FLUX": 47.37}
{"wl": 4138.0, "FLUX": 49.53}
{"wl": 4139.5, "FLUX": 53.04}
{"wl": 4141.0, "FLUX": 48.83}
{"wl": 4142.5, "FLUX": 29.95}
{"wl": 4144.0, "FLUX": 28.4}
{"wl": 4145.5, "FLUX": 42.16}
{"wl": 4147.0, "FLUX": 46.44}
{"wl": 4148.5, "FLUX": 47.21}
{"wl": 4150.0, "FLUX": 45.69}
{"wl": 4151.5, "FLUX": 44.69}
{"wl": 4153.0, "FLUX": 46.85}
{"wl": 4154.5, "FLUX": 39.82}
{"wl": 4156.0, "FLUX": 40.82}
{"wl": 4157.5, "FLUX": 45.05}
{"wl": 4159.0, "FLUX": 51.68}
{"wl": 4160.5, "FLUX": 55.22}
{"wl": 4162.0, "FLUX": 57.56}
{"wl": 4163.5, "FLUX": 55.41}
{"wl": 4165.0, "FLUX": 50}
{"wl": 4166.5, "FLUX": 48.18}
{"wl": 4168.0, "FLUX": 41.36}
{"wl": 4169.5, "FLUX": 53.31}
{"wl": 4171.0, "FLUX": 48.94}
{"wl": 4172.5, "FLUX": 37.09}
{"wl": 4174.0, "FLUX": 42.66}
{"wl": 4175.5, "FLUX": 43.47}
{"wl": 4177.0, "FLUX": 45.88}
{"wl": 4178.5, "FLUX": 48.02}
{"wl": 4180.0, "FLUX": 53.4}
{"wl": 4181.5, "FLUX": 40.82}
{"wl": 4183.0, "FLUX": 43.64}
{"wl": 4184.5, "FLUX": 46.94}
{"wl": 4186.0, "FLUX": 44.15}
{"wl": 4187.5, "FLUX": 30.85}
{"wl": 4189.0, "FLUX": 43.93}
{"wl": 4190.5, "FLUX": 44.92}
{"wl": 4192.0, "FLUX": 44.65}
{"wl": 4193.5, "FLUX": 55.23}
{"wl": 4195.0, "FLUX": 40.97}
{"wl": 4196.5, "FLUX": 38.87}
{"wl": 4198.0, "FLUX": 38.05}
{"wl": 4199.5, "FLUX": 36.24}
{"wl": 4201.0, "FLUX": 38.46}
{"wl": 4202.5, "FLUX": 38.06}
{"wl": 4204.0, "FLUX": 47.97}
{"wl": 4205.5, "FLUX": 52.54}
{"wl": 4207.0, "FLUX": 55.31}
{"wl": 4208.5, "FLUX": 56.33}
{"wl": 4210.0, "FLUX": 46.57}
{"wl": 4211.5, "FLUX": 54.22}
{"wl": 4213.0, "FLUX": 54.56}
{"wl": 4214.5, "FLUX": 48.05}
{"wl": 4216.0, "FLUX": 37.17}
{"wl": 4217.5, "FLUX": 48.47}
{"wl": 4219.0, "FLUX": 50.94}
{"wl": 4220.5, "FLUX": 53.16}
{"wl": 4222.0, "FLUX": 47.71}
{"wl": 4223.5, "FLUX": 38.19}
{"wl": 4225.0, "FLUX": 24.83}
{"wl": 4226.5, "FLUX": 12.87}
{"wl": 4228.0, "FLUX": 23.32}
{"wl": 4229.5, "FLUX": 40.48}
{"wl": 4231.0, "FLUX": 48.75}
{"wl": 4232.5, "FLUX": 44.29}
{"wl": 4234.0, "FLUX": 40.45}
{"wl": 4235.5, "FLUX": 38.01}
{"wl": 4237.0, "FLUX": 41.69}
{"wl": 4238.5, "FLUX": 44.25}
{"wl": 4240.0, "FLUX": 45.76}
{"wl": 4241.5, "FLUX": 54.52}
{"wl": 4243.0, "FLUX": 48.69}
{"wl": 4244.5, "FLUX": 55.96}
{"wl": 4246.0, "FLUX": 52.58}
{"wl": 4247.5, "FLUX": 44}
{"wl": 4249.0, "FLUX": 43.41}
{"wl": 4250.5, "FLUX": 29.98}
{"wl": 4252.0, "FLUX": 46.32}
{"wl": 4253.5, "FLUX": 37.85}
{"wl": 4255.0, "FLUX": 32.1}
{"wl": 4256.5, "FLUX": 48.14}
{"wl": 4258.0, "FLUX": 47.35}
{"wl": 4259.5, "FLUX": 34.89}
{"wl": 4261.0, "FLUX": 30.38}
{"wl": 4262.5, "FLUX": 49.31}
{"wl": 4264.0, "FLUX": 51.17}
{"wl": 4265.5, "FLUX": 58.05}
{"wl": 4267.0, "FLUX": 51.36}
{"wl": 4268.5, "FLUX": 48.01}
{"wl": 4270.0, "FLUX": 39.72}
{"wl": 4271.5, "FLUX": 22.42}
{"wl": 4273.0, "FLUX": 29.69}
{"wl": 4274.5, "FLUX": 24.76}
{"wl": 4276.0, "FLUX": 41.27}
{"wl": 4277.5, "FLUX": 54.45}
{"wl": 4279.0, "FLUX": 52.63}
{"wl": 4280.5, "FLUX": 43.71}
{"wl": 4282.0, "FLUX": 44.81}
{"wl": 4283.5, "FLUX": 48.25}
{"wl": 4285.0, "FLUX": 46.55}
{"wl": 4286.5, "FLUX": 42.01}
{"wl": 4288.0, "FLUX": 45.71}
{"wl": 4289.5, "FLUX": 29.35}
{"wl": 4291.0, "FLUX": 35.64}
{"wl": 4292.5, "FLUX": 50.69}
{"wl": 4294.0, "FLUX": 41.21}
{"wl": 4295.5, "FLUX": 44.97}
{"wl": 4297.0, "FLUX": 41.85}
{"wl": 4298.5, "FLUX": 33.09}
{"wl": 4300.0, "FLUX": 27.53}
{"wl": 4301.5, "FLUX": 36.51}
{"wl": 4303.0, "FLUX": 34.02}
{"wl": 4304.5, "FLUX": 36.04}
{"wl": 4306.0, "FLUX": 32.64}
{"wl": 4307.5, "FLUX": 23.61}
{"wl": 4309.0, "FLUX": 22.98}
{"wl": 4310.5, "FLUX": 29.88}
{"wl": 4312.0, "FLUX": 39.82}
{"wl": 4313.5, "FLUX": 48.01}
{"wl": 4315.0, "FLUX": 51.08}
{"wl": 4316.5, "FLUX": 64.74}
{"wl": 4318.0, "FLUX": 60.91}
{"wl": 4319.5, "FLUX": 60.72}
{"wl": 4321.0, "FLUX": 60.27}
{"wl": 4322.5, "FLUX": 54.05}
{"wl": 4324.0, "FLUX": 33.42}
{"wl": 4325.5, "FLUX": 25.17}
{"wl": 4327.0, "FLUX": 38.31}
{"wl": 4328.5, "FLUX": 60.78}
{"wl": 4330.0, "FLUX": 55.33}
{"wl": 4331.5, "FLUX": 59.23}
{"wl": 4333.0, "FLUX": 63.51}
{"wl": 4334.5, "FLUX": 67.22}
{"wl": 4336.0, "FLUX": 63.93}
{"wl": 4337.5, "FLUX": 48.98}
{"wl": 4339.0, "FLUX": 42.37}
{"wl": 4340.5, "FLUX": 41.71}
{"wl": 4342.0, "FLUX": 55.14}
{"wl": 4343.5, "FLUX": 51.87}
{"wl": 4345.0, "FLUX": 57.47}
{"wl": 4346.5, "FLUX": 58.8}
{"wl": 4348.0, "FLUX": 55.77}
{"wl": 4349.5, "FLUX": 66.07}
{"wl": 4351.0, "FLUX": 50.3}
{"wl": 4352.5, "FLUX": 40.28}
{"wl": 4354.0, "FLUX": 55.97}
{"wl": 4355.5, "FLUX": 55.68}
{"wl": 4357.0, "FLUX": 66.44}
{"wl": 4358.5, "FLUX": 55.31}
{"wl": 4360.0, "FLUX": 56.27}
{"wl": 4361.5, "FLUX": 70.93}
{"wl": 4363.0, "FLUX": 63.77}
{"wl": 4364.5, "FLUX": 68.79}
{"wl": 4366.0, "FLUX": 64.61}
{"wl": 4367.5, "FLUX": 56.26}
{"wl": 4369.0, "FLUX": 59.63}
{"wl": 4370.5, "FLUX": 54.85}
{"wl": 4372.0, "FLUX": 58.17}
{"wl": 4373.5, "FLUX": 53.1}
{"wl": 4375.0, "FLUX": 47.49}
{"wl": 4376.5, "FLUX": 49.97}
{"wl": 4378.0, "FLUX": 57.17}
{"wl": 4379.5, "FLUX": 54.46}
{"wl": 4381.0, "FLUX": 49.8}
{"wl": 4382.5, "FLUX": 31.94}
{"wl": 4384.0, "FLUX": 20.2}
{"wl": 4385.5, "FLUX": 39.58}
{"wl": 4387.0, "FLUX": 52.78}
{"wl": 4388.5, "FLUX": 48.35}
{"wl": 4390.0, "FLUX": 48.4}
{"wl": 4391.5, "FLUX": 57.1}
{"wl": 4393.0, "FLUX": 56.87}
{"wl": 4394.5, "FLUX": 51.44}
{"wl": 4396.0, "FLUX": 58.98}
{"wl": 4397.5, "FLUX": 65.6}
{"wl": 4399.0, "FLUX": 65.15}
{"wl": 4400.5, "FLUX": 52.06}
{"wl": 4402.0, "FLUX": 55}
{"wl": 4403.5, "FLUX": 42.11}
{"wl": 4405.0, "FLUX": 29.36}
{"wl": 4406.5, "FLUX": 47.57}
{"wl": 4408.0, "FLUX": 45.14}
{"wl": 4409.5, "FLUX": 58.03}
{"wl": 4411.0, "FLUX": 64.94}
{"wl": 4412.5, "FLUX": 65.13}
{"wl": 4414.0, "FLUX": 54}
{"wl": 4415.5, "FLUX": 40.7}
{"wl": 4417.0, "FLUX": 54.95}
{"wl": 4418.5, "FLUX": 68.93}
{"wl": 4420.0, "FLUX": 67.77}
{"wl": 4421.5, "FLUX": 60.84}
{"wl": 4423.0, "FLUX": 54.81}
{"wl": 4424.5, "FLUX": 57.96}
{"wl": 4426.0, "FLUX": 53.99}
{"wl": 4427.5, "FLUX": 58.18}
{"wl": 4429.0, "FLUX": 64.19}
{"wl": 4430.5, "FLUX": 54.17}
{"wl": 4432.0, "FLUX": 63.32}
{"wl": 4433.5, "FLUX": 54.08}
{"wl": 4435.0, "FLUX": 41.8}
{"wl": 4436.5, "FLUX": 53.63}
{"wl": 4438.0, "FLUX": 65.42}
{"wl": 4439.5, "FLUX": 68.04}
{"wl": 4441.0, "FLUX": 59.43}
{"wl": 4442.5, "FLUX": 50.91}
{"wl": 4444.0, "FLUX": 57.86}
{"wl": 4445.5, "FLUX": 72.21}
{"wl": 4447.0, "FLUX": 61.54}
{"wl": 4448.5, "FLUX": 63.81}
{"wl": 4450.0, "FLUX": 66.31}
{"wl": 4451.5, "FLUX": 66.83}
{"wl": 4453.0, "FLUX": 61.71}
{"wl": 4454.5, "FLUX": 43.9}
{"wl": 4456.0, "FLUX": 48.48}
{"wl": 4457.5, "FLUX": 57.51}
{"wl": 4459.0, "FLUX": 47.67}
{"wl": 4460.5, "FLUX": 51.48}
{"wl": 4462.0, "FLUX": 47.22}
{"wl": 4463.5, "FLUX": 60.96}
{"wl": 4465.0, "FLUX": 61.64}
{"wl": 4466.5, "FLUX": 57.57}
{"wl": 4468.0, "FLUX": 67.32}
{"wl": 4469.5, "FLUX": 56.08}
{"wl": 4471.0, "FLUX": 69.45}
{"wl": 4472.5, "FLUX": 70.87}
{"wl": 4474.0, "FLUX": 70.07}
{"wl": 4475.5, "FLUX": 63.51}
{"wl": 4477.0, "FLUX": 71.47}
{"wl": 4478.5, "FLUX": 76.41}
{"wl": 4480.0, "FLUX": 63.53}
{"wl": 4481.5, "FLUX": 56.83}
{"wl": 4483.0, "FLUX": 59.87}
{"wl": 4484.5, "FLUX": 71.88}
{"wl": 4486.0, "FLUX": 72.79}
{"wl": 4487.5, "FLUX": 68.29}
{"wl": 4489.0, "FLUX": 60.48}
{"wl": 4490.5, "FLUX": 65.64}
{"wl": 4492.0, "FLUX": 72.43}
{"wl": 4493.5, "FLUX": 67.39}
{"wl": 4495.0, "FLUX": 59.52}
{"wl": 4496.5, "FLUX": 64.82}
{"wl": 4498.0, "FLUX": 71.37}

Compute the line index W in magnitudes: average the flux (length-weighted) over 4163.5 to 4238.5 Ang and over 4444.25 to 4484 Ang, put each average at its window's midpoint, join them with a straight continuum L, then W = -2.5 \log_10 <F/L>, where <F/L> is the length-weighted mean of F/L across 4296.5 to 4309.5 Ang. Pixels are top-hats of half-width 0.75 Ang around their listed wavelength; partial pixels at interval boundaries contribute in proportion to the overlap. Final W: 0.50 mag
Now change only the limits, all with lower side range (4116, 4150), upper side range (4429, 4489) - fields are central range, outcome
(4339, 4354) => 0.056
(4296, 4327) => 0.300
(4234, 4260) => 0.155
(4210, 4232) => 0.178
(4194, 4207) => 0.140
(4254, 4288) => 0.206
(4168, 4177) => 0.049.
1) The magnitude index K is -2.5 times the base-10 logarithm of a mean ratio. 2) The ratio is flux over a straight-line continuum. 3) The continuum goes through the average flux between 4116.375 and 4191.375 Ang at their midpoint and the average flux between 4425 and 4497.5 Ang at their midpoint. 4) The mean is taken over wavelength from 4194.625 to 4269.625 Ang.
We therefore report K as 0.13 mag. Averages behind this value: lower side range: 45.6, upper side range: 61.3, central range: 43.8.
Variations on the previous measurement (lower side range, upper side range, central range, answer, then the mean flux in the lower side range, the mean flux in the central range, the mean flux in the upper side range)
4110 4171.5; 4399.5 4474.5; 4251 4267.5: 0.161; 46.7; 43.9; 57.3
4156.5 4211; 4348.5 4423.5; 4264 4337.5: 0.151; 46.2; 44.3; 54.3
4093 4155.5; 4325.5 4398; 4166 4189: 0.074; 45.9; 44.5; 54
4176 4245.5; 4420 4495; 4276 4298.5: 0.126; 44.1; 43.9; 61.1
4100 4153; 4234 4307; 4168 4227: -0.012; 45.8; 44.4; 41.9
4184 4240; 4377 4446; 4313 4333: -0.064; 43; 52.2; 54.1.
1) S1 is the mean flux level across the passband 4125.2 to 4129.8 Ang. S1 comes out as 47.7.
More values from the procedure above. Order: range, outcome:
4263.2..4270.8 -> 49.5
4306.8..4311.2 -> 25.5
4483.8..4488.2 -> 71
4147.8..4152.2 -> 45.9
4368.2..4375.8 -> 54.6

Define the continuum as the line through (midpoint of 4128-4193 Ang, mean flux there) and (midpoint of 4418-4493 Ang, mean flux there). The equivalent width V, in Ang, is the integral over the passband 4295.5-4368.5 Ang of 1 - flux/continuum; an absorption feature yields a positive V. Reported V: 5.98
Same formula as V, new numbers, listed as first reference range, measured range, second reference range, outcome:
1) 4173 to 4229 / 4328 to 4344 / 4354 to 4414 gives -1.4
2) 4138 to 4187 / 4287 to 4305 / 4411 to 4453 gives 4.9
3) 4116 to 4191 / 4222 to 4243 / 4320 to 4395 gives 4.1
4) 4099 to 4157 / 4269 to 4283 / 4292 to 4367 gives 2.6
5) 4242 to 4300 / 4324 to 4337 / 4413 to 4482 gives -1.2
